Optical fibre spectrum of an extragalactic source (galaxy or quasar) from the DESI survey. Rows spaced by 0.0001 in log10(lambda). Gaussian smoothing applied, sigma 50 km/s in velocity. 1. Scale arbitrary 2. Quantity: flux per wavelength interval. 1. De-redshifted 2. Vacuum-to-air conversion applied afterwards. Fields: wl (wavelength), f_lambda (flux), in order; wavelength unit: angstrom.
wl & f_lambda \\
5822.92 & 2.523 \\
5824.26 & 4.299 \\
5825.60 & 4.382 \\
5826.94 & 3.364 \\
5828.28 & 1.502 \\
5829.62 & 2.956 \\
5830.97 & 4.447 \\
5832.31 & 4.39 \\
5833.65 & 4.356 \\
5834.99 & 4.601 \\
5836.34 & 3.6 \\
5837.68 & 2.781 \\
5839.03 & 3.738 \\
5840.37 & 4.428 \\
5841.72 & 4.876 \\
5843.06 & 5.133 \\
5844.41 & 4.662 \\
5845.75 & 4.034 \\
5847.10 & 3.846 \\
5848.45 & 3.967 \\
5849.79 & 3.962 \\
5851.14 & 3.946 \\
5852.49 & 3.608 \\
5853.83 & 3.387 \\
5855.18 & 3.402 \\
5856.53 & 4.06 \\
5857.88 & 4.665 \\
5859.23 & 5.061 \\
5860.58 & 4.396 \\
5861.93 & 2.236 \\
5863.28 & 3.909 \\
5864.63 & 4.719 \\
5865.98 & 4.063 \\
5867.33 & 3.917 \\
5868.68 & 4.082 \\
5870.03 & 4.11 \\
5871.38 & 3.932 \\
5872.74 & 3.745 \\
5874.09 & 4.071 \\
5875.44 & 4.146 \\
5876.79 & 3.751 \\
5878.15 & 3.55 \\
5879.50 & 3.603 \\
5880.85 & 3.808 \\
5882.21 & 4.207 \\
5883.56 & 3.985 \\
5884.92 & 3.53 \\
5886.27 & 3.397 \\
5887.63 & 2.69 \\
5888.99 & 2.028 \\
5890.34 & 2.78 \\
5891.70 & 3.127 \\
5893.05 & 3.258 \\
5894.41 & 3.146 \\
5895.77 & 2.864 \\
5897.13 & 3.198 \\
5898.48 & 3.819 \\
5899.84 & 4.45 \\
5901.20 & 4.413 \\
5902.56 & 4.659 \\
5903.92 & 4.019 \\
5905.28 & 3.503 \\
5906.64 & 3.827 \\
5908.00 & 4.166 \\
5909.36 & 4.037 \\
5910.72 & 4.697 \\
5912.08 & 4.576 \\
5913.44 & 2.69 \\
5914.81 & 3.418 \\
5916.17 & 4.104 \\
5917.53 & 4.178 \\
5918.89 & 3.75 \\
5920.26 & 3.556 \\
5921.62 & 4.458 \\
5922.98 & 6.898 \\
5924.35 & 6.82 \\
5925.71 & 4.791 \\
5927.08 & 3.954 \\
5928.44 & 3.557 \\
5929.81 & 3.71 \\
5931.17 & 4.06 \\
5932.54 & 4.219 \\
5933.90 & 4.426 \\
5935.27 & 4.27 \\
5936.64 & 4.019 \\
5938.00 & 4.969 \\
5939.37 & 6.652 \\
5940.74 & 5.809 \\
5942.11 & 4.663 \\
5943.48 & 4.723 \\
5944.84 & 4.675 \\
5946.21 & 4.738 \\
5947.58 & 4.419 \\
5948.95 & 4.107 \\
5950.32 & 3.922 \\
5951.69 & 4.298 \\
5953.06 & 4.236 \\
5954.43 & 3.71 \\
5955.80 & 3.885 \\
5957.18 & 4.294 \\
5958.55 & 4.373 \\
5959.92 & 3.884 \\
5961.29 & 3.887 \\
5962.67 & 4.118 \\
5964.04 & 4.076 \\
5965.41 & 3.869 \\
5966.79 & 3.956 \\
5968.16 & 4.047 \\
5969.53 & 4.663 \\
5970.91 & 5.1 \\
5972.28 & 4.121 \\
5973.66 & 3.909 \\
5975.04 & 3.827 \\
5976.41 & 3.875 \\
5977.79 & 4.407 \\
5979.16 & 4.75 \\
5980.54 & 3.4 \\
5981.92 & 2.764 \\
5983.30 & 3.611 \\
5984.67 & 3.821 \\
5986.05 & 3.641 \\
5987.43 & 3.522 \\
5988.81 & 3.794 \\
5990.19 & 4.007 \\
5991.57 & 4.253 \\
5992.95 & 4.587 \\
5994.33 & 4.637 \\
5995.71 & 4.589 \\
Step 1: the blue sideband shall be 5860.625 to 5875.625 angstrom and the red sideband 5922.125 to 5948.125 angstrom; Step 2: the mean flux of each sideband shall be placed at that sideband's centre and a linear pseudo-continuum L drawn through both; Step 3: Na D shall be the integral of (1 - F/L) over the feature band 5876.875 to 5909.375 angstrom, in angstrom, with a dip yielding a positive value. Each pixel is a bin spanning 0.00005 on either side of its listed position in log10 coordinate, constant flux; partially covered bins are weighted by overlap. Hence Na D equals 5.1 angstrom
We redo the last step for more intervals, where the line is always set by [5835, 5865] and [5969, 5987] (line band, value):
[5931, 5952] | -3.43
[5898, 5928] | -2.29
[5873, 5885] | 0.45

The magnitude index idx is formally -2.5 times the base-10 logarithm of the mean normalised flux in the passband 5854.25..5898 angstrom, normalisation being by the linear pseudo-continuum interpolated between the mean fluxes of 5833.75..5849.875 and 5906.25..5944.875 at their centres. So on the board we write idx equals 0.17 mag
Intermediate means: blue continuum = 4.15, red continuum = 4.47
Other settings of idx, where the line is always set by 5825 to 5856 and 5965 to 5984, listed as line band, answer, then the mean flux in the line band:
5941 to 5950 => -0.151 mag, 4.59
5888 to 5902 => 0.191 mag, 3.31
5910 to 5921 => 0.024 mag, 3.87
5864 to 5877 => -0.040 mag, 4.06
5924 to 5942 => -0.174 mag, 4.67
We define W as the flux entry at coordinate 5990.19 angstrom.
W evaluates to 4.007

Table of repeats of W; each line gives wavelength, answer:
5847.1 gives 3.846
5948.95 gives 4.107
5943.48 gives 4.723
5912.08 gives 4.576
